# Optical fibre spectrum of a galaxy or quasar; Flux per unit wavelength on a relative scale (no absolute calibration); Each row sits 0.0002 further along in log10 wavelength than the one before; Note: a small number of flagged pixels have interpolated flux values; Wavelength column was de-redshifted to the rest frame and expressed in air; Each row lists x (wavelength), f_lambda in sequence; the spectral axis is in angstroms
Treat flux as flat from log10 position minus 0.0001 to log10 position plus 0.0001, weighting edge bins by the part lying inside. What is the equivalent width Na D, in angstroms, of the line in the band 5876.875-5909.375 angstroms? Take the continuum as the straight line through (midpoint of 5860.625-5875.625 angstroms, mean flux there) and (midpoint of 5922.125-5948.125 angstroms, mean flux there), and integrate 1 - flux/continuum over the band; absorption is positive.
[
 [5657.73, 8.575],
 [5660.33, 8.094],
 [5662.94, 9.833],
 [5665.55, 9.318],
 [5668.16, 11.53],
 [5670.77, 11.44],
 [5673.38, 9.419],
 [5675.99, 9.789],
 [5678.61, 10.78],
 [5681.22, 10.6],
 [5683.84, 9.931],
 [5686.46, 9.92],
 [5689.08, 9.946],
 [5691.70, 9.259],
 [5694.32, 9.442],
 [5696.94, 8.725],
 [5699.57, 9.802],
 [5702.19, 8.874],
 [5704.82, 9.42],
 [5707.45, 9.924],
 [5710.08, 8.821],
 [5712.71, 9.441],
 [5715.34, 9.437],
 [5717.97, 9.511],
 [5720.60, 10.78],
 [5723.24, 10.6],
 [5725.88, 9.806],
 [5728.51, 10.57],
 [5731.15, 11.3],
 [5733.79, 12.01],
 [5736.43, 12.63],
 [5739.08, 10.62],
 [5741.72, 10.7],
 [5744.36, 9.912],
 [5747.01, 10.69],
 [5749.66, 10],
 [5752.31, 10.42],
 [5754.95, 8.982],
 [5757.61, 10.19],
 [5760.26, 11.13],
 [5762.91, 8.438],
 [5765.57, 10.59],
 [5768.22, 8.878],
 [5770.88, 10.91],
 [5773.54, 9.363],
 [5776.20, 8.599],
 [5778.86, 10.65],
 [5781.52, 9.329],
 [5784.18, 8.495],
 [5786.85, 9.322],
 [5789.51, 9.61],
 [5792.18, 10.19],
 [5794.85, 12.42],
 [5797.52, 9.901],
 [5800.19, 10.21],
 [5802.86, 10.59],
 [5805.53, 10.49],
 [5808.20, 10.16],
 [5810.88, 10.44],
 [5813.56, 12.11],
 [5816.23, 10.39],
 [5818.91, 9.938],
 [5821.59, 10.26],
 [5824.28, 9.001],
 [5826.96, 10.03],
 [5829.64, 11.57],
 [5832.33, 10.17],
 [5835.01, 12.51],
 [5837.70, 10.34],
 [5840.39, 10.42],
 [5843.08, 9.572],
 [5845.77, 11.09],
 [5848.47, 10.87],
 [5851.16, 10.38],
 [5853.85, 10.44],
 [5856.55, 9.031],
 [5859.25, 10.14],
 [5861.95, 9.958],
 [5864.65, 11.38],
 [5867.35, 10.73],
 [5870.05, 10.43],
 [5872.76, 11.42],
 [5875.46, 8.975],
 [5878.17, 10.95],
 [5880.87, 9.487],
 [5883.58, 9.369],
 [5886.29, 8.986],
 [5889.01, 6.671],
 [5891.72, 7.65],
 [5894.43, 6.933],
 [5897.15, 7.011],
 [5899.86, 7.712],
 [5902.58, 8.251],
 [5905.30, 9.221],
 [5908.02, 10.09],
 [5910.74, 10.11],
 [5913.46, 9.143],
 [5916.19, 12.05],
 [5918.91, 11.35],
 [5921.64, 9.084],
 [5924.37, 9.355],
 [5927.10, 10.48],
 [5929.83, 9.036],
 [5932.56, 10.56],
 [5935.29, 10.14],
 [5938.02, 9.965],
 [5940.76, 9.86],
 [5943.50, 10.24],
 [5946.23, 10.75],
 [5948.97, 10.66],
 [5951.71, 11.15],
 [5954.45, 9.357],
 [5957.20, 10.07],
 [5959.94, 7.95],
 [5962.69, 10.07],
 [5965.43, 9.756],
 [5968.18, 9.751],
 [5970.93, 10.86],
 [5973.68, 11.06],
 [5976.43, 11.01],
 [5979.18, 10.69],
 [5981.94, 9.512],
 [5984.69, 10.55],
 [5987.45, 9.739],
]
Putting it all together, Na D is 5.8 angstroms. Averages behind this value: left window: 10.6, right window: 10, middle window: 8.52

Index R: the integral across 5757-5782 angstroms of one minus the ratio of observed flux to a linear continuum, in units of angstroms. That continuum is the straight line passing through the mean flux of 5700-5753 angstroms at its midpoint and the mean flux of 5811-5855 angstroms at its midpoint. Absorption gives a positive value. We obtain 1.4 angstroms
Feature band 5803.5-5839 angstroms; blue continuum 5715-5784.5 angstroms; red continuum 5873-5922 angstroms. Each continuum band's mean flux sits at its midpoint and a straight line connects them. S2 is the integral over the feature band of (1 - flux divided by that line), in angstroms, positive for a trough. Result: -3.29 angstroms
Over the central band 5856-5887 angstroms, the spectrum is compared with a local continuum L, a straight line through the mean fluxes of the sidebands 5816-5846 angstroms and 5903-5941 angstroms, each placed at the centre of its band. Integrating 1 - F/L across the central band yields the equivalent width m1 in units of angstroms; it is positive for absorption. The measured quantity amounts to 0.3 angstroms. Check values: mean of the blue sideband 10.4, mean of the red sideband 9.99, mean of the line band 10.1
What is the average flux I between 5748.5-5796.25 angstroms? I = 9.86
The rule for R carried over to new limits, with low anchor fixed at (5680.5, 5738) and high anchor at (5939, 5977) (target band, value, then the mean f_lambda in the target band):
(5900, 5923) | 0.77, 9.79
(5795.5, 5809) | -0.41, 10.4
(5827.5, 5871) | -1.94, 10.6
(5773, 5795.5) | 0.80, 9.71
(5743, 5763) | -0.02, 10.1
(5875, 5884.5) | 0.32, 9.78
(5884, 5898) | 3.50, 7.59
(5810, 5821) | -0.67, 10.7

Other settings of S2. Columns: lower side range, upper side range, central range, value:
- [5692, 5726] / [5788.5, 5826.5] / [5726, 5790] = -1.07 angstroms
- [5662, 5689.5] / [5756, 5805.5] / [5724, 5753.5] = -2.12 angstroms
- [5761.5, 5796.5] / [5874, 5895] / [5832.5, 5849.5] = -3.00 angstroms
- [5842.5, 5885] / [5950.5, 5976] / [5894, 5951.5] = 2.45 angstroms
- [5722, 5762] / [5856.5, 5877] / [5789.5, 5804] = -0.10 angstroms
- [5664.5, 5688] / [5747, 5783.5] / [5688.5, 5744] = 0.01 angstroms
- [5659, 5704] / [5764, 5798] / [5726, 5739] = -2.03 angstroms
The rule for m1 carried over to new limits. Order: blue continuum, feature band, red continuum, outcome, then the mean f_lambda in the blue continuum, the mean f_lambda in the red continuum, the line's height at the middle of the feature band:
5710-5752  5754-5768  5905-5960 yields 0.8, 10.5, 10.1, 10.4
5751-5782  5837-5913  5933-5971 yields 3.0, 9.8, 10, 9.93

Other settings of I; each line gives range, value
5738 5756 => 10.2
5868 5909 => 8.9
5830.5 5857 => 10.6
